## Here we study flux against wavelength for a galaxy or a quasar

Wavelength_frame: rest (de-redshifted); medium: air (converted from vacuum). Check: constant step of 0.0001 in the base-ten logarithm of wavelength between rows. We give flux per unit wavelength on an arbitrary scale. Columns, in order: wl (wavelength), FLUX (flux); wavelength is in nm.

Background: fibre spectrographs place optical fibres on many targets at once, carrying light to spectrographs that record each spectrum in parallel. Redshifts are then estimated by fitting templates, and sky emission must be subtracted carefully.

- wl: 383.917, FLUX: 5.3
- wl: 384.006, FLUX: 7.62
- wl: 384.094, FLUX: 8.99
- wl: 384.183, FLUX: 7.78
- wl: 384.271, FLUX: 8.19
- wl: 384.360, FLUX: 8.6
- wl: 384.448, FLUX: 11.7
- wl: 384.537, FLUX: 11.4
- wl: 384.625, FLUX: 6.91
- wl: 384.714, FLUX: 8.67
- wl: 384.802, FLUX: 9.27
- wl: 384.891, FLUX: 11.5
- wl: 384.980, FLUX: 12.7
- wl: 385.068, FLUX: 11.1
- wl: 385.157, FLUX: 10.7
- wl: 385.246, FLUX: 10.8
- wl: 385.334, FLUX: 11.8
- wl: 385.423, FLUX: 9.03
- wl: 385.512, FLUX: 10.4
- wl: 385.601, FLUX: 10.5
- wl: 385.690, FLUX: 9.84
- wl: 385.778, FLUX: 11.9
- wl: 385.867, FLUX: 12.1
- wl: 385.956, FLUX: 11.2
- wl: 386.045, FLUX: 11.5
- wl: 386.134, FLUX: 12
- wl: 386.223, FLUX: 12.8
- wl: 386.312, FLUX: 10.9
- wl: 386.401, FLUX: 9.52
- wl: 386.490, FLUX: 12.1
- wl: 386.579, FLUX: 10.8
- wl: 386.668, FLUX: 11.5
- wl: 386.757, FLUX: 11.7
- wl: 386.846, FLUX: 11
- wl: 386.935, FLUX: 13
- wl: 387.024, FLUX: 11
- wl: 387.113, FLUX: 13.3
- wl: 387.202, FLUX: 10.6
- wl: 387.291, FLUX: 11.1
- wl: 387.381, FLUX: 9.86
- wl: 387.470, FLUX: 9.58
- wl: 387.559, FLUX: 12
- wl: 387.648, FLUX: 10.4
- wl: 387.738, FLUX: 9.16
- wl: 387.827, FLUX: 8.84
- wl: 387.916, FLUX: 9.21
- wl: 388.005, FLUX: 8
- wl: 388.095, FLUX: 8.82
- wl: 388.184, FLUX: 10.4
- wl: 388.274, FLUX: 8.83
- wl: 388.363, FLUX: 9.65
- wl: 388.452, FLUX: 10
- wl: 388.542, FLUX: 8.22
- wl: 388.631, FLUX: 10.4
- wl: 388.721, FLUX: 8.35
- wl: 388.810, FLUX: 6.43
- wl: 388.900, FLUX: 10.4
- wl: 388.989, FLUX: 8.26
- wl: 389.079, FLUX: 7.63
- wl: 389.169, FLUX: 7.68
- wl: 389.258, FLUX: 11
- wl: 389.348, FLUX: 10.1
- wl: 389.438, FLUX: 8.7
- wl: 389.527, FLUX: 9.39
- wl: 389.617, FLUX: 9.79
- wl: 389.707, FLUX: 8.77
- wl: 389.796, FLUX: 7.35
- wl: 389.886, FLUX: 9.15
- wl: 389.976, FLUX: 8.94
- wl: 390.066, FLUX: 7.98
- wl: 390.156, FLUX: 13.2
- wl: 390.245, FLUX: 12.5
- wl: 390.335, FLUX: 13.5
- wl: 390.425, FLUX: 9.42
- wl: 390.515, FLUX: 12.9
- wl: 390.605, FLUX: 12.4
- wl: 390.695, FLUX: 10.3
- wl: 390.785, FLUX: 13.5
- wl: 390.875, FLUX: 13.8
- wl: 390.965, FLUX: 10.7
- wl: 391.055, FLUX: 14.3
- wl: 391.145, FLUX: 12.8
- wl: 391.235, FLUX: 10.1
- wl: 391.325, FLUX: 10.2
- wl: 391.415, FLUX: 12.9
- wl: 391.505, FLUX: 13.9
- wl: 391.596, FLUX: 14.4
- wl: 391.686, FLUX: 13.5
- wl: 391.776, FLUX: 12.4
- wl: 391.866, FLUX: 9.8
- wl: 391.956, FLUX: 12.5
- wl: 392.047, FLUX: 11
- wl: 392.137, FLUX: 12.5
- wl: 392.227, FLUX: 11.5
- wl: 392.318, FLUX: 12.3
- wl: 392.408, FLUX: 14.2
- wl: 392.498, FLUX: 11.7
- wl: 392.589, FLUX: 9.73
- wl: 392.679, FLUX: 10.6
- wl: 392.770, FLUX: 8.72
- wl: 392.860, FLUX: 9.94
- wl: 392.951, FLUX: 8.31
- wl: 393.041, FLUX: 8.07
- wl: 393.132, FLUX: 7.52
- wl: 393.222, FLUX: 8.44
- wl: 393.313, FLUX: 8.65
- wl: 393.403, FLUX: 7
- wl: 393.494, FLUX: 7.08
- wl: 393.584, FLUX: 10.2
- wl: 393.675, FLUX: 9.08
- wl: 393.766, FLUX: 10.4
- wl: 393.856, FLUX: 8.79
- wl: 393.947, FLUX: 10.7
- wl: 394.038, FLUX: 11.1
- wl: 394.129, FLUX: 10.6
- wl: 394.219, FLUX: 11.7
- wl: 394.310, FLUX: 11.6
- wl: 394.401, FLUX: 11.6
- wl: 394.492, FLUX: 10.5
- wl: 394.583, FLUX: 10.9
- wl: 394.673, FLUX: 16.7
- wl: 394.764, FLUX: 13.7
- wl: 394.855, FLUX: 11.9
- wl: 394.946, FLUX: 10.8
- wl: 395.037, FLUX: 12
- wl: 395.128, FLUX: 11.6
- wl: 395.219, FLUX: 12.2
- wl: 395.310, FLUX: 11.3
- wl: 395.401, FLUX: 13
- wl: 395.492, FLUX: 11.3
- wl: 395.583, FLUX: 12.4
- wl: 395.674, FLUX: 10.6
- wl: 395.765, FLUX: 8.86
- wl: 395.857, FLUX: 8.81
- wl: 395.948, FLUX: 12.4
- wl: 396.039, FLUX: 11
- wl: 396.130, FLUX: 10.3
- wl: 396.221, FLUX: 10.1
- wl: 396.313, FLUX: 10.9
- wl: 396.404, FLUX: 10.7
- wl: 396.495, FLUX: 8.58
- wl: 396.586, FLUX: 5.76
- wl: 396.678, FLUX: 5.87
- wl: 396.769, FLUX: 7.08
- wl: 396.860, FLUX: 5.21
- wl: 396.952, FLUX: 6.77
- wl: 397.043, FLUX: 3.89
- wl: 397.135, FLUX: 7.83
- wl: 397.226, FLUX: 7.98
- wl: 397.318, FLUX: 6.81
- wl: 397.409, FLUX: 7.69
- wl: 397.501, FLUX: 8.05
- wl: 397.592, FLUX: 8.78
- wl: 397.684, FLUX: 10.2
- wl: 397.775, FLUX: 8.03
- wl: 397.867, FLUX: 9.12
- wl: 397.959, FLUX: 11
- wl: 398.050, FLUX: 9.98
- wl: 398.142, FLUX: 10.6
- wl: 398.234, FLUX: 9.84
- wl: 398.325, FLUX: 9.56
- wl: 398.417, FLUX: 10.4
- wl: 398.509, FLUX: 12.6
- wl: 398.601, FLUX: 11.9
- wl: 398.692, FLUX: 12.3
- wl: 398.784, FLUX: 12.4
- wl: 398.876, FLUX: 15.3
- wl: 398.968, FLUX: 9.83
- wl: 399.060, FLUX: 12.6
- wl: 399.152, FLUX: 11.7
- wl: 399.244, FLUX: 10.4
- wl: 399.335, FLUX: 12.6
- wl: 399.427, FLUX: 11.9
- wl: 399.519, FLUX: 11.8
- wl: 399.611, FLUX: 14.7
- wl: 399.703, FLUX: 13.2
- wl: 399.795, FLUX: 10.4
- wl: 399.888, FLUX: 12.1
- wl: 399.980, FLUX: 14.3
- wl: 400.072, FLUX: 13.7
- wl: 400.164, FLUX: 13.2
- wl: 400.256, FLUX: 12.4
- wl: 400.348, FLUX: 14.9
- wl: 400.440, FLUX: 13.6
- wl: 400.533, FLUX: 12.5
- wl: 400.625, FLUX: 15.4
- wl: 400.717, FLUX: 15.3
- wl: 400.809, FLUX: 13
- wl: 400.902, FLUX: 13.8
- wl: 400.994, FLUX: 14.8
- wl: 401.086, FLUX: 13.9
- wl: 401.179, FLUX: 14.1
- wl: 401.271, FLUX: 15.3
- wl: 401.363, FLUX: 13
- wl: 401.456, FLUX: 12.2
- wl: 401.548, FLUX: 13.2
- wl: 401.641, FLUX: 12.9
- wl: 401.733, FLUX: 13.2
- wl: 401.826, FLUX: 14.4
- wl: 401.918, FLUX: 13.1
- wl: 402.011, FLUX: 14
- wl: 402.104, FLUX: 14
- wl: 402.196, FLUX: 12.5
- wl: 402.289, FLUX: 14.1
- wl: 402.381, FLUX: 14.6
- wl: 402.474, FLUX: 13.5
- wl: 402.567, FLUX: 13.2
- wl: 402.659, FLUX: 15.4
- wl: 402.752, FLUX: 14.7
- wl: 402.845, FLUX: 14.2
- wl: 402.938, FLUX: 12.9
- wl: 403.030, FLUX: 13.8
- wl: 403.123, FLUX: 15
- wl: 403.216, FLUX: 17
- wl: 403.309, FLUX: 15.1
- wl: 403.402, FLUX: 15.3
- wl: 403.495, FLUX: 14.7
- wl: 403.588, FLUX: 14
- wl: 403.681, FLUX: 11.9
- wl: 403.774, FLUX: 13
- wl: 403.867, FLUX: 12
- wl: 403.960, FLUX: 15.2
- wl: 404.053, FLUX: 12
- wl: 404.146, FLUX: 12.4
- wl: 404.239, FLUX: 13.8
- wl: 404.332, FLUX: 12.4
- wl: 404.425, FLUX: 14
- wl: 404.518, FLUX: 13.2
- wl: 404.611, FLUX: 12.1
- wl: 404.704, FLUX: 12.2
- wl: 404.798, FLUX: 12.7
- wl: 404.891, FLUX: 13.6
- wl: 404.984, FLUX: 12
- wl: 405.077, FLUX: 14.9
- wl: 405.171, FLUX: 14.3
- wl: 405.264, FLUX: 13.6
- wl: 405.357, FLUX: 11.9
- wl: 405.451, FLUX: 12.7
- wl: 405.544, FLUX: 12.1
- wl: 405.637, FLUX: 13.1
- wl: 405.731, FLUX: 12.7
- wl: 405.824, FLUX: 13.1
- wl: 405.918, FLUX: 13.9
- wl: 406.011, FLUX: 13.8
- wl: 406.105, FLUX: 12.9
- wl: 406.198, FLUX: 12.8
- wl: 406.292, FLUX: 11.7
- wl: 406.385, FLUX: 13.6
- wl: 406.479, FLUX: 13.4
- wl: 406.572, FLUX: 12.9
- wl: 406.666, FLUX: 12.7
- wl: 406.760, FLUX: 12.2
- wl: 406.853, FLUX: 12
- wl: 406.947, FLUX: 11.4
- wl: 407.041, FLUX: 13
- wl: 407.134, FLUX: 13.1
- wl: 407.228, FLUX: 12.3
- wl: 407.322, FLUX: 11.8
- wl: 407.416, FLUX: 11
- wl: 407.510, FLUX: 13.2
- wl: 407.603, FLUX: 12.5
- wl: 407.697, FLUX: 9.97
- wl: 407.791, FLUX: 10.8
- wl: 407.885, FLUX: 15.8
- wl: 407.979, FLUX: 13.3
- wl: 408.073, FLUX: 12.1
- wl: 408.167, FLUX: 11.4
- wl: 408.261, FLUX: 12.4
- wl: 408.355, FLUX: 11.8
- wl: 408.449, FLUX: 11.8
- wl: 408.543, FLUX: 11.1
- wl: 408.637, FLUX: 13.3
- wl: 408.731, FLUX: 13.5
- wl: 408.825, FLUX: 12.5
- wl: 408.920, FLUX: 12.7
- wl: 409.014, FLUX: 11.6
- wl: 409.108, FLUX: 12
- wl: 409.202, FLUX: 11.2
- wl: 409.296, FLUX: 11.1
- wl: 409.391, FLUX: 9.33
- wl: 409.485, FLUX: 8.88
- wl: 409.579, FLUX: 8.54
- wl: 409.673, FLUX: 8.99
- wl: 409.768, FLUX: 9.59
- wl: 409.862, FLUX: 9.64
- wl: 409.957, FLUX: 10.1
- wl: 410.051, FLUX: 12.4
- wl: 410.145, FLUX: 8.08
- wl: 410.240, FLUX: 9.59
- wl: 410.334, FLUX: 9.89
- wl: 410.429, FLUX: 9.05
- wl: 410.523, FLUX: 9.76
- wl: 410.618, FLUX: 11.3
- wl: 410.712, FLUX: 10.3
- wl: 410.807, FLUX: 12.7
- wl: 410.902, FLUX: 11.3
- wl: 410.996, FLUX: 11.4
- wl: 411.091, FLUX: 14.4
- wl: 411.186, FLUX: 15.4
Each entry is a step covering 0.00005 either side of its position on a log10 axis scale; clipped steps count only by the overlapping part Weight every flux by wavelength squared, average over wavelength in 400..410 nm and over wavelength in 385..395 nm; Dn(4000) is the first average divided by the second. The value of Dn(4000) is 1.30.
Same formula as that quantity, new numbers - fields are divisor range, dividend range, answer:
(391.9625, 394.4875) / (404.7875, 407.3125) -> 1.35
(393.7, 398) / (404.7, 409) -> 1.35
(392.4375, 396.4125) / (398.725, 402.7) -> 1.30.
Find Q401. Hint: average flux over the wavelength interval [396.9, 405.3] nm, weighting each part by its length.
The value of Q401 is 12.5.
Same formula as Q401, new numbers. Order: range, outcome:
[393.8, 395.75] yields 11.6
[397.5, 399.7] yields 11.2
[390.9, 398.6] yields 10.3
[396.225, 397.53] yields 7.44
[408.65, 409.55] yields 11.4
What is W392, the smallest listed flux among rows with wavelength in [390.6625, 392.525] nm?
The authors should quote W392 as 9.8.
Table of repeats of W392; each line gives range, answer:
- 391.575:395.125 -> 7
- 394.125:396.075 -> 8.81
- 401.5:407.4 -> 11.4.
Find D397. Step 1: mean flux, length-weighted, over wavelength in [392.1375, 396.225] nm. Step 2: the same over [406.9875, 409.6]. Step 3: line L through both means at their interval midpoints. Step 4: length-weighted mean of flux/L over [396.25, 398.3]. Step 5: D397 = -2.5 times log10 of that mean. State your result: 0.309 mag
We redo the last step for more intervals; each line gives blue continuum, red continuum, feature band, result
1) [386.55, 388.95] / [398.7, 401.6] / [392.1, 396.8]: 0.13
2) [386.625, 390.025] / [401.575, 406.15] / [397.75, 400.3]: 0.05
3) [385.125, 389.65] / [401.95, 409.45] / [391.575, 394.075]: 0.07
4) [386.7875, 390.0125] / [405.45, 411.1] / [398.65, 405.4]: -0.21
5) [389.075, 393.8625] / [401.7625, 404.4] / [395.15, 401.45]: 0.14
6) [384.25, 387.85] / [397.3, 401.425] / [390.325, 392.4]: -0.09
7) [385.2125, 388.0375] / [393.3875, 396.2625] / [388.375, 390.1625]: 0.21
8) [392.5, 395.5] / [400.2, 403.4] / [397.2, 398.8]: 0.24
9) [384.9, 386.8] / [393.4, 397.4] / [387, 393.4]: 0.02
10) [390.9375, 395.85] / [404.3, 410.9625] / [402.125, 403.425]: -0.23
